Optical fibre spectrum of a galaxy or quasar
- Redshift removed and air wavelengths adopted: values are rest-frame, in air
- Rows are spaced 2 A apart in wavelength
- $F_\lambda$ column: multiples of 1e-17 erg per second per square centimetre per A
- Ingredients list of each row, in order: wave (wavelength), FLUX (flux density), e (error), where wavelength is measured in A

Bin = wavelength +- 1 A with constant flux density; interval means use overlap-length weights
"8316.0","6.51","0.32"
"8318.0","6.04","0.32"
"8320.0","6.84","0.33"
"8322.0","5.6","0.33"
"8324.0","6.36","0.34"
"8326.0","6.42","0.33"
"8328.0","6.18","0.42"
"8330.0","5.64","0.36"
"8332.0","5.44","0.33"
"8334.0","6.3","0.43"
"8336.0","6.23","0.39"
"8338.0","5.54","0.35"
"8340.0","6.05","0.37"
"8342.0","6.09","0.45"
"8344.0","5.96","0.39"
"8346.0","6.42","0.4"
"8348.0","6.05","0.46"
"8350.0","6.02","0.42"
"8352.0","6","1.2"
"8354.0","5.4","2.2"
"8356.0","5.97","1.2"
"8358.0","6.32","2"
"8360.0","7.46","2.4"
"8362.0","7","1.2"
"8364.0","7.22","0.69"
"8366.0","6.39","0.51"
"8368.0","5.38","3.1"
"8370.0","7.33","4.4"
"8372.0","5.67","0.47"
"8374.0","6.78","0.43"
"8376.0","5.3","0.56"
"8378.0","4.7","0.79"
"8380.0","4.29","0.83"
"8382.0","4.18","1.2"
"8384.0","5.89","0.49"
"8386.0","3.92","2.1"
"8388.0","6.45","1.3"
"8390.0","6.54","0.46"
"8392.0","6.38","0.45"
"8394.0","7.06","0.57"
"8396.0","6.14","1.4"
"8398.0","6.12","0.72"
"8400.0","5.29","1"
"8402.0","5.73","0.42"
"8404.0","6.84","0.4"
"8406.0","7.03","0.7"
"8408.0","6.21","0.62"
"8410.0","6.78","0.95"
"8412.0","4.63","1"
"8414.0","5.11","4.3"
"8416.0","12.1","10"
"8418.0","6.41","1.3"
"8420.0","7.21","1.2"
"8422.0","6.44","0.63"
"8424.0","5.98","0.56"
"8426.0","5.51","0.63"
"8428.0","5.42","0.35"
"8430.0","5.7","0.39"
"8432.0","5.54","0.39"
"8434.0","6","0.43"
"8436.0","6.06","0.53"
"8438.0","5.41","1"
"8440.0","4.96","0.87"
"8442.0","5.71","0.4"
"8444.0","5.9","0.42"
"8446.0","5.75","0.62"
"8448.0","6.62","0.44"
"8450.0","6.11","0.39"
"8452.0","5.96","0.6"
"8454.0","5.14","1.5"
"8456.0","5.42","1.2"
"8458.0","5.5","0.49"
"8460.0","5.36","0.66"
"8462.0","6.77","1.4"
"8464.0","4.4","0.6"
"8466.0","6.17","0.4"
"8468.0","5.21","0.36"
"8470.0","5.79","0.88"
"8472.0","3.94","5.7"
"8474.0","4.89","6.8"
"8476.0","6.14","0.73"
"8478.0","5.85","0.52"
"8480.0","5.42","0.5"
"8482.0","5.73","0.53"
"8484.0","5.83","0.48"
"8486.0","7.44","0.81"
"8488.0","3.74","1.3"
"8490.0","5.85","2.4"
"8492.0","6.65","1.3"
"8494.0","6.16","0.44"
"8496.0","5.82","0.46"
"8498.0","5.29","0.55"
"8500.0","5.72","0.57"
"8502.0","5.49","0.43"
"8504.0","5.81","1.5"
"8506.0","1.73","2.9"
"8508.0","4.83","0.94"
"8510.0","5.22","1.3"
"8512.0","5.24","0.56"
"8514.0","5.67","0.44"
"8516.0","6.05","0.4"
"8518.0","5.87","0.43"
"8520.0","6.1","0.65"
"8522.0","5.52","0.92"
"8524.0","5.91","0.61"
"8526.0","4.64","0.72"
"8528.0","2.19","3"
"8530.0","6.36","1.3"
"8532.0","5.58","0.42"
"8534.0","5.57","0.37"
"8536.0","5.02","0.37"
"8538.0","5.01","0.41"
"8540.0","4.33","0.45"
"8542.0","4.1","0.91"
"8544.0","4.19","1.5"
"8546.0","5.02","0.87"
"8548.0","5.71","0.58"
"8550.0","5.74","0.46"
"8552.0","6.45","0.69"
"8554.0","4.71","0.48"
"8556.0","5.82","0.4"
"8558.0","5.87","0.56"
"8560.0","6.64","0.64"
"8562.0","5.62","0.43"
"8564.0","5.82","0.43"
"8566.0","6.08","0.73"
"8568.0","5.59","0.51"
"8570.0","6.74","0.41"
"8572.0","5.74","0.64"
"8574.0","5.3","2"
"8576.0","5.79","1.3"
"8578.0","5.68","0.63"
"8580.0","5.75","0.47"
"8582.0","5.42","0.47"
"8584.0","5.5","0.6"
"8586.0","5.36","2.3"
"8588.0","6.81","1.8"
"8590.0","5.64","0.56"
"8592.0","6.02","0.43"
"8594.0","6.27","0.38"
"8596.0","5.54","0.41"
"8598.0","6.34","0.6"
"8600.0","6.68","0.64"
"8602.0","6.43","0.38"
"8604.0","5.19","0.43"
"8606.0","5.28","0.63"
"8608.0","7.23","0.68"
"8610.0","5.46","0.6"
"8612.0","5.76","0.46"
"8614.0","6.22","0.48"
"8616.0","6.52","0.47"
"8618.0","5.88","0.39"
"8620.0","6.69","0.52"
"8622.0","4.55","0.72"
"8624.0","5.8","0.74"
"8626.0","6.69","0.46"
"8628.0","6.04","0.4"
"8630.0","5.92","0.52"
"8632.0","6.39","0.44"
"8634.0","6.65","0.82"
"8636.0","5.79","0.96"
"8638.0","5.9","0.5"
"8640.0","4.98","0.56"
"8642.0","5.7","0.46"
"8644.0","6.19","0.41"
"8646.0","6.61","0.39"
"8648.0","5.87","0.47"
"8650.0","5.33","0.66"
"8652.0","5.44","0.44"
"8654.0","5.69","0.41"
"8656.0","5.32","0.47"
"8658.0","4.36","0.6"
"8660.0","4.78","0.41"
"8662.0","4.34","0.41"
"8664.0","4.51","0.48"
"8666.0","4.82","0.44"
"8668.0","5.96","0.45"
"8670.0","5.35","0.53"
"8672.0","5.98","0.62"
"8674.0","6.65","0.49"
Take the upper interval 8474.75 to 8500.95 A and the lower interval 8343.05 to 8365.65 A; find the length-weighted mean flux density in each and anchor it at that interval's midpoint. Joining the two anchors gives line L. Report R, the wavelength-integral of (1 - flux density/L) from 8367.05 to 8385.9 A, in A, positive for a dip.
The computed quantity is 2.5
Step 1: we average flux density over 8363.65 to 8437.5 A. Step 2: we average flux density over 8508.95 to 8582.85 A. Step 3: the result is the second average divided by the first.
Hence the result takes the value 0.9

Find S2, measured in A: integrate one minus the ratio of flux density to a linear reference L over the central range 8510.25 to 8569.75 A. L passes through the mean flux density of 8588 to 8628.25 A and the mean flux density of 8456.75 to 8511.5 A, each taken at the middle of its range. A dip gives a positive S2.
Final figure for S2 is 3.1 A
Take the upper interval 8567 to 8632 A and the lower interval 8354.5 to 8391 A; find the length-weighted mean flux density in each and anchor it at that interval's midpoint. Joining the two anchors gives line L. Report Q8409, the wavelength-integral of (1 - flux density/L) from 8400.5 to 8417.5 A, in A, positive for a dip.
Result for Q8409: -2.4 A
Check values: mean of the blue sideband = 5.93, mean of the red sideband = 5.94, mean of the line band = 6.75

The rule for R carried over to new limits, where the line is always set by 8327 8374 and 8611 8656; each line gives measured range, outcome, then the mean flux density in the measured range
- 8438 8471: 2.3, 5.67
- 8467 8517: 5.3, 5.42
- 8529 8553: 3.0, 5.26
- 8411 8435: -0.8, 6.34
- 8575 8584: 0.5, 5.64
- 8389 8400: -0.3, 6.34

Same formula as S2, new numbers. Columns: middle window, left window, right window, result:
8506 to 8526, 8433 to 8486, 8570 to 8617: 1.4 A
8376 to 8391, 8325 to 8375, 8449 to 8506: 2.2 A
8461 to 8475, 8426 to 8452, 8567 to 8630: 1.2 A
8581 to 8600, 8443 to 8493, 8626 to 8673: -1.0 A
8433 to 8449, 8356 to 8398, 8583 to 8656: 0.5 A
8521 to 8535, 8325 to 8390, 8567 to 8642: 1.9 A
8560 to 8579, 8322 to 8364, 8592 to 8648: 0.6 A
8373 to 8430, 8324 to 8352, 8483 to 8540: -3.0 A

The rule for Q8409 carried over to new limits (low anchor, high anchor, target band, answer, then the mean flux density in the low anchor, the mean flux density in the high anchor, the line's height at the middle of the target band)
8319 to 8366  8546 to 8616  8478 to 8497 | 0.5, 6.2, 5.88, 6.01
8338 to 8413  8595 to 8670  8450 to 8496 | 2.3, 6.02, 5.75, 5.92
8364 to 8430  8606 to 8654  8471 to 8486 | 1.3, 6.11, 5.96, 6.06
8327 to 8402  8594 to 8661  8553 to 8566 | 0.3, 5.97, 5.86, 5.89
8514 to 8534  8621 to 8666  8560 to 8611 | -4.0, 5.38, 5.57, 5.48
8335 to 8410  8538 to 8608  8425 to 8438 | 0.6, 6.05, 5.69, 5.94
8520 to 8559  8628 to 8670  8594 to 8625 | -3.3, 5.17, 5.54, 5.4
